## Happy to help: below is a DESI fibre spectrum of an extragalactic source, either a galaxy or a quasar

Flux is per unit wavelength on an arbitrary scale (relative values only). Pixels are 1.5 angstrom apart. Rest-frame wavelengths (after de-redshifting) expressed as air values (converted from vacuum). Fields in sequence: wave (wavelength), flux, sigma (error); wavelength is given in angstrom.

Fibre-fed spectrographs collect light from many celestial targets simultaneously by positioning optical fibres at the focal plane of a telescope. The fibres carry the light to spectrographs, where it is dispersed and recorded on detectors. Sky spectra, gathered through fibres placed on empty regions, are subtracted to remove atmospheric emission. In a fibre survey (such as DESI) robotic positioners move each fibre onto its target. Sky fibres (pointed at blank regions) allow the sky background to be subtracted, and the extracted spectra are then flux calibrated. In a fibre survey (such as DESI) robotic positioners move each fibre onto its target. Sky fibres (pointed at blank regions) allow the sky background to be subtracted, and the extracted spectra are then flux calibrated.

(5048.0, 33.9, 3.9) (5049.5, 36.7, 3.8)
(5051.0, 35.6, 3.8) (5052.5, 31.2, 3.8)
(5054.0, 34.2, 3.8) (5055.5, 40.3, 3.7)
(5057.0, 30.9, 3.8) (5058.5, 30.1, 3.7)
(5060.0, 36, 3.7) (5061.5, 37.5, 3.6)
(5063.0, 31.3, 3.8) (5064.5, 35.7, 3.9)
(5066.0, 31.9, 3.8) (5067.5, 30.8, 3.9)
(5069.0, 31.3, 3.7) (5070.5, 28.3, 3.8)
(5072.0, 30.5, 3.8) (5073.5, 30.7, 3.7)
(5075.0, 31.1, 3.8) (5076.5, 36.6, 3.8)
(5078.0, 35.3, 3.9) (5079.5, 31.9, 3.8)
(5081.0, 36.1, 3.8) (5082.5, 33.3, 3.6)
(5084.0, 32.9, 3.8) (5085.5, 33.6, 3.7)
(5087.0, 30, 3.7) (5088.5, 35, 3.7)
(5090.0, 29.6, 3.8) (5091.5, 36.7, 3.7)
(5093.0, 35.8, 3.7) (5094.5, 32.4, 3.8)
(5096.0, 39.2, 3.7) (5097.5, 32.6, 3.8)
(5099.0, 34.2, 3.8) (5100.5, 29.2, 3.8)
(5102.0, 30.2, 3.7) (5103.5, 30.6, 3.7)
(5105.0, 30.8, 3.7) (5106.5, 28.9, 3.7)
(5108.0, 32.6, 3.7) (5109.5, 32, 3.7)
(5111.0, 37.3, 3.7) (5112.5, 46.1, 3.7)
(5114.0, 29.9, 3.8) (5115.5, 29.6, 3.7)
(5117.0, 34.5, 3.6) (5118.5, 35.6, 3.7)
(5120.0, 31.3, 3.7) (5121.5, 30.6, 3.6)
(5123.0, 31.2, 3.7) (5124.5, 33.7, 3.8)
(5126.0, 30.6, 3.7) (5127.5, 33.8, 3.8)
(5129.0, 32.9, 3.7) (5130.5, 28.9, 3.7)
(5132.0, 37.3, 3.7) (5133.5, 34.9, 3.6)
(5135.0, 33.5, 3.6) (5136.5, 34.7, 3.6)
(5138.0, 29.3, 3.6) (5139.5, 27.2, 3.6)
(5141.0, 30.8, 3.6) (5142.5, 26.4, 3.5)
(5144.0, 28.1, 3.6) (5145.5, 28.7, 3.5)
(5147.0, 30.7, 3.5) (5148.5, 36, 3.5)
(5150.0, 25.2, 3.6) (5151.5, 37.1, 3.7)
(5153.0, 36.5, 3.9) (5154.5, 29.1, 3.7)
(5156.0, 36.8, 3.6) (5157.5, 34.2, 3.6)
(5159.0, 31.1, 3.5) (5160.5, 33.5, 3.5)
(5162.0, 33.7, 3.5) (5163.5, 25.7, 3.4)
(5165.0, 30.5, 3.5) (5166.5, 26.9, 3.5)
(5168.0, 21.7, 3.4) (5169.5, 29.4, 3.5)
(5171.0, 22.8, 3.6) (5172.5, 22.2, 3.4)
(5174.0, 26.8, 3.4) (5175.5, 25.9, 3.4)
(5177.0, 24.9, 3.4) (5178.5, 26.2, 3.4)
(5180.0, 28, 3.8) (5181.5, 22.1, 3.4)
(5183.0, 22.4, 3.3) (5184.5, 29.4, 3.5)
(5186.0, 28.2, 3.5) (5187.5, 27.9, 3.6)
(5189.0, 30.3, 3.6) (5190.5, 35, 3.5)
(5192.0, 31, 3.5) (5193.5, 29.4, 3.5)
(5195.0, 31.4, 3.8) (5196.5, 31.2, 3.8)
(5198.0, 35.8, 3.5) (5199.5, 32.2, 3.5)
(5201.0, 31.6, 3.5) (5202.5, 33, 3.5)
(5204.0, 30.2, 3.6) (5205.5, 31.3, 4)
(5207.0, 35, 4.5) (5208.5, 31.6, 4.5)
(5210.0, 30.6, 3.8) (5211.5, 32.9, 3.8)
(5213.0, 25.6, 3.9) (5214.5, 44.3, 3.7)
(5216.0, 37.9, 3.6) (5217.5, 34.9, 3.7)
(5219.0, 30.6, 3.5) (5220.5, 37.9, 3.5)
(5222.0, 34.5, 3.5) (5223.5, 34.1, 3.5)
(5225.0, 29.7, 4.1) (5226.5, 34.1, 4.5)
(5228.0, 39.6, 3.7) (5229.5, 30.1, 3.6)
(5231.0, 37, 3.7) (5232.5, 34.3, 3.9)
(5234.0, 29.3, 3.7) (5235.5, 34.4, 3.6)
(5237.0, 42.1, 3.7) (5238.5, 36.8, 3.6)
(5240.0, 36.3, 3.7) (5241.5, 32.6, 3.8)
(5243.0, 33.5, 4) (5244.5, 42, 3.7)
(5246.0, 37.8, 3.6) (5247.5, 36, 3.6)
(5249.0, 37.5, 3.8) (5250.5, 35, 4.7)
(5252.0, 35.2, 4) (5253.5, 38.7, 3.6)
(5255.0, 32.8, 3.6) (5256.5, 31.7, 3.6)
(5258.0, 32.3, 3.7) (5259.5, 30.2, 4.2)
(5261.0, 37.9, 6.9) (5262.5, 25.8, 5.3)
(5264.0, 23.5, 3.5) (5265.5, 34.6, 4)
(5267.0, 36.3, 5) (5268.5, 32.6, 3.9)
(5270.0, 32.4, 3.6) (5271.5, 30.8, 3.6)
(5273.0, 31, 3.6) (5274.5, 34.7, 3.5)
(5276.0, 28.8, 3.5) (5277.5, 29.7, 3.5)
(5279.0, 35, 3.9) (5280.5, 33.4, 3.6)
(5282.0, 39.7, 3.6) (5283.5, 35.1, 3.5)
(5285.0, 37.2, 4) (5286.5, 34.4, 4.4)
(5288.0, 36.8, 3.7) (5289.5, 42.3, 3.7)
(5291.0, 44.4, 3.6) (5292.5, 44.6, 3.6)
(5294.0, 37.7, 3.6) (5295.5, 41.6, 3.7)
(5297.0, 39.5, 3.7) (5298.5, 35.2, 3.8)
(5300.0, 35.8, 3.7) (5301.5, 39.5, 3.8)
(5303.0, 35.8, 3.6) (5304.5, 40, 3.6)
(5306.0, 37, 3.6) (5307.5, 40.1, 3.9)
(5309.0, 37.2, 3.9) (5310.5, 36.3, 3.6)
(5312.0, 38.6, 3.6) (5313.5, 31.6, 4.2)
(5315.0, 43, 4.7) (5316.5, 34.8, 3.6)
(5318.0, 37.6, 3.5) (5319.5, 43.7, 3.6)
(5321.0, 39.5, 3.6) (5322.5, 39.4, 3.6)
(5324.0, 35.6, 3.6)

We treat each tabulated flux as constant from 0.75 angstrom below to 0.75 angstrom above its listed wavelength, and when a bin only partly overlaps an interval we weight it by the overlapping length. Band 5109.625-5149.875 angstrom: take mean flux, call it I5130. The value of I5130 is 32.3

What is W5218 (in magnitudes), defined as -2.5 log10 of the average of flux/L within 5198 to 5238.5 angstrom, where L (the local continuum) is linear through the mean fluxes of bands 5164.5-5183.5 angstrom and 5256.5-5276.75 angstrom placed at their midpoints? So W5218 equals -0.19 mag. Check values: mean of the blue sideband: 25.3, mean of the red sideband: 31.6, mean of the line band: 33.9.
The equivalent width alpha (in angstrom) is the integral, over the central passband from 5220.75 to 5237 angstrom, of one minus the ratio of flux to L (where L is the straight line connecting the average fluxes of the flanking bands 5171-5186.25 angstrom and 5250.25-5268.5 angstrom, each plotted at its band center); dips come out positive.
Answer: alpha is -2.3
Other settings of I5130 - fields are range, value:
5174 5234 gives 31.5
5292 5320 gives 38.3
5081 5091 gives 32.8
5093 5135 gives 33.1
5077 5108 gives 32.9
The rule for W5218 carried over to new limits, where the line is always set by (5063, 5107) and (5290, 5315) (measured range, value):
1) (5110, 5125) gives -0.02 mag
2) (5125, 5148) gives 0.09 mag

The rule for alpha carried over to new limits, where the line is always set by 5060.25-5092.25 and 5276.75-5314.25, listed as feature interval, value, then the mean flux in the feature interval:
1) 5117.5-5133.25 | 0.6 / 32.7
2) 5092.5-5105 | 0.2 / 32.8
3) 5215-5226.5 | 0.5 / 34.4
